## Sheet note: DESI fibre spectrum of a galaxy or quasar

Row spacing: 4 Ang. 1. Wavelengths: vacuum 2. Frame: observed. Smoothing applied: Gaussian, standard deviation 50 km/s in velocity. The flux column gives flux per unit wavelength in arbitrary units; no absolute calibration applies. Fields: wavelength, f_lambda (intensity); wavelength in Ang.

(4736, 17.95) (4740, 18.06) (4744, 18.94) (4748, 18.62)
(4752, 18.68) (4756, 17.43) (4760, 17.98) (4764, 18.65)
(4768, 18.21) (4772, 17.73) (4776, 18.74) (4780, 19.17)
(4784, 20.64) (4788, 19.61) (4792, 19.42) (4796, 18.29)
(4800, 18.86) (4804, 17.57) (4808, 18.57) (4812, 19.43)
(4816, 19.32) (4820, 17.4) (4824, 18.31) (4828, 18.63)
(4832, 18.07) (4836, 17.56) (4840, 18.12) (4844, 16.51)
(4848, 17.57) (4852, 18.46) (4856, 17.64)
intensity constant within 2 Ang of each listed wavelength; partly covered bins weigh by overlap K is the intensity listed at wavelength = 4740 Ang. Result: 18.06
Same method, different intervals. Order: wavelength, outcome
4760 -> 17.98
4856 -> 17.64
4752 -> 18.68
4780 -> 19.17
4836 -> 17.56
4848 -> 17.57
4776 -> 18.74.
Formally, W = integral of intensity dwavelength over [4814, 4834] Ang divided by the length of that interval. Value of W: 18.3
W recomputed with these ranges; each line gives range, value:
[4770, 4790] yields 19.2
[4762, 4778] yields 18.3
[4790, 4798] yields 18.9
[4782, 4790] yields 20.1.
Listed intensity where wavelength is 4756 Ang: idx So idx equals 17.43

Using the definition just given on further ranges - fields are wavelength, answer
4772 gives 17.73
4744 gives 18.94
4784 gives 20.64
